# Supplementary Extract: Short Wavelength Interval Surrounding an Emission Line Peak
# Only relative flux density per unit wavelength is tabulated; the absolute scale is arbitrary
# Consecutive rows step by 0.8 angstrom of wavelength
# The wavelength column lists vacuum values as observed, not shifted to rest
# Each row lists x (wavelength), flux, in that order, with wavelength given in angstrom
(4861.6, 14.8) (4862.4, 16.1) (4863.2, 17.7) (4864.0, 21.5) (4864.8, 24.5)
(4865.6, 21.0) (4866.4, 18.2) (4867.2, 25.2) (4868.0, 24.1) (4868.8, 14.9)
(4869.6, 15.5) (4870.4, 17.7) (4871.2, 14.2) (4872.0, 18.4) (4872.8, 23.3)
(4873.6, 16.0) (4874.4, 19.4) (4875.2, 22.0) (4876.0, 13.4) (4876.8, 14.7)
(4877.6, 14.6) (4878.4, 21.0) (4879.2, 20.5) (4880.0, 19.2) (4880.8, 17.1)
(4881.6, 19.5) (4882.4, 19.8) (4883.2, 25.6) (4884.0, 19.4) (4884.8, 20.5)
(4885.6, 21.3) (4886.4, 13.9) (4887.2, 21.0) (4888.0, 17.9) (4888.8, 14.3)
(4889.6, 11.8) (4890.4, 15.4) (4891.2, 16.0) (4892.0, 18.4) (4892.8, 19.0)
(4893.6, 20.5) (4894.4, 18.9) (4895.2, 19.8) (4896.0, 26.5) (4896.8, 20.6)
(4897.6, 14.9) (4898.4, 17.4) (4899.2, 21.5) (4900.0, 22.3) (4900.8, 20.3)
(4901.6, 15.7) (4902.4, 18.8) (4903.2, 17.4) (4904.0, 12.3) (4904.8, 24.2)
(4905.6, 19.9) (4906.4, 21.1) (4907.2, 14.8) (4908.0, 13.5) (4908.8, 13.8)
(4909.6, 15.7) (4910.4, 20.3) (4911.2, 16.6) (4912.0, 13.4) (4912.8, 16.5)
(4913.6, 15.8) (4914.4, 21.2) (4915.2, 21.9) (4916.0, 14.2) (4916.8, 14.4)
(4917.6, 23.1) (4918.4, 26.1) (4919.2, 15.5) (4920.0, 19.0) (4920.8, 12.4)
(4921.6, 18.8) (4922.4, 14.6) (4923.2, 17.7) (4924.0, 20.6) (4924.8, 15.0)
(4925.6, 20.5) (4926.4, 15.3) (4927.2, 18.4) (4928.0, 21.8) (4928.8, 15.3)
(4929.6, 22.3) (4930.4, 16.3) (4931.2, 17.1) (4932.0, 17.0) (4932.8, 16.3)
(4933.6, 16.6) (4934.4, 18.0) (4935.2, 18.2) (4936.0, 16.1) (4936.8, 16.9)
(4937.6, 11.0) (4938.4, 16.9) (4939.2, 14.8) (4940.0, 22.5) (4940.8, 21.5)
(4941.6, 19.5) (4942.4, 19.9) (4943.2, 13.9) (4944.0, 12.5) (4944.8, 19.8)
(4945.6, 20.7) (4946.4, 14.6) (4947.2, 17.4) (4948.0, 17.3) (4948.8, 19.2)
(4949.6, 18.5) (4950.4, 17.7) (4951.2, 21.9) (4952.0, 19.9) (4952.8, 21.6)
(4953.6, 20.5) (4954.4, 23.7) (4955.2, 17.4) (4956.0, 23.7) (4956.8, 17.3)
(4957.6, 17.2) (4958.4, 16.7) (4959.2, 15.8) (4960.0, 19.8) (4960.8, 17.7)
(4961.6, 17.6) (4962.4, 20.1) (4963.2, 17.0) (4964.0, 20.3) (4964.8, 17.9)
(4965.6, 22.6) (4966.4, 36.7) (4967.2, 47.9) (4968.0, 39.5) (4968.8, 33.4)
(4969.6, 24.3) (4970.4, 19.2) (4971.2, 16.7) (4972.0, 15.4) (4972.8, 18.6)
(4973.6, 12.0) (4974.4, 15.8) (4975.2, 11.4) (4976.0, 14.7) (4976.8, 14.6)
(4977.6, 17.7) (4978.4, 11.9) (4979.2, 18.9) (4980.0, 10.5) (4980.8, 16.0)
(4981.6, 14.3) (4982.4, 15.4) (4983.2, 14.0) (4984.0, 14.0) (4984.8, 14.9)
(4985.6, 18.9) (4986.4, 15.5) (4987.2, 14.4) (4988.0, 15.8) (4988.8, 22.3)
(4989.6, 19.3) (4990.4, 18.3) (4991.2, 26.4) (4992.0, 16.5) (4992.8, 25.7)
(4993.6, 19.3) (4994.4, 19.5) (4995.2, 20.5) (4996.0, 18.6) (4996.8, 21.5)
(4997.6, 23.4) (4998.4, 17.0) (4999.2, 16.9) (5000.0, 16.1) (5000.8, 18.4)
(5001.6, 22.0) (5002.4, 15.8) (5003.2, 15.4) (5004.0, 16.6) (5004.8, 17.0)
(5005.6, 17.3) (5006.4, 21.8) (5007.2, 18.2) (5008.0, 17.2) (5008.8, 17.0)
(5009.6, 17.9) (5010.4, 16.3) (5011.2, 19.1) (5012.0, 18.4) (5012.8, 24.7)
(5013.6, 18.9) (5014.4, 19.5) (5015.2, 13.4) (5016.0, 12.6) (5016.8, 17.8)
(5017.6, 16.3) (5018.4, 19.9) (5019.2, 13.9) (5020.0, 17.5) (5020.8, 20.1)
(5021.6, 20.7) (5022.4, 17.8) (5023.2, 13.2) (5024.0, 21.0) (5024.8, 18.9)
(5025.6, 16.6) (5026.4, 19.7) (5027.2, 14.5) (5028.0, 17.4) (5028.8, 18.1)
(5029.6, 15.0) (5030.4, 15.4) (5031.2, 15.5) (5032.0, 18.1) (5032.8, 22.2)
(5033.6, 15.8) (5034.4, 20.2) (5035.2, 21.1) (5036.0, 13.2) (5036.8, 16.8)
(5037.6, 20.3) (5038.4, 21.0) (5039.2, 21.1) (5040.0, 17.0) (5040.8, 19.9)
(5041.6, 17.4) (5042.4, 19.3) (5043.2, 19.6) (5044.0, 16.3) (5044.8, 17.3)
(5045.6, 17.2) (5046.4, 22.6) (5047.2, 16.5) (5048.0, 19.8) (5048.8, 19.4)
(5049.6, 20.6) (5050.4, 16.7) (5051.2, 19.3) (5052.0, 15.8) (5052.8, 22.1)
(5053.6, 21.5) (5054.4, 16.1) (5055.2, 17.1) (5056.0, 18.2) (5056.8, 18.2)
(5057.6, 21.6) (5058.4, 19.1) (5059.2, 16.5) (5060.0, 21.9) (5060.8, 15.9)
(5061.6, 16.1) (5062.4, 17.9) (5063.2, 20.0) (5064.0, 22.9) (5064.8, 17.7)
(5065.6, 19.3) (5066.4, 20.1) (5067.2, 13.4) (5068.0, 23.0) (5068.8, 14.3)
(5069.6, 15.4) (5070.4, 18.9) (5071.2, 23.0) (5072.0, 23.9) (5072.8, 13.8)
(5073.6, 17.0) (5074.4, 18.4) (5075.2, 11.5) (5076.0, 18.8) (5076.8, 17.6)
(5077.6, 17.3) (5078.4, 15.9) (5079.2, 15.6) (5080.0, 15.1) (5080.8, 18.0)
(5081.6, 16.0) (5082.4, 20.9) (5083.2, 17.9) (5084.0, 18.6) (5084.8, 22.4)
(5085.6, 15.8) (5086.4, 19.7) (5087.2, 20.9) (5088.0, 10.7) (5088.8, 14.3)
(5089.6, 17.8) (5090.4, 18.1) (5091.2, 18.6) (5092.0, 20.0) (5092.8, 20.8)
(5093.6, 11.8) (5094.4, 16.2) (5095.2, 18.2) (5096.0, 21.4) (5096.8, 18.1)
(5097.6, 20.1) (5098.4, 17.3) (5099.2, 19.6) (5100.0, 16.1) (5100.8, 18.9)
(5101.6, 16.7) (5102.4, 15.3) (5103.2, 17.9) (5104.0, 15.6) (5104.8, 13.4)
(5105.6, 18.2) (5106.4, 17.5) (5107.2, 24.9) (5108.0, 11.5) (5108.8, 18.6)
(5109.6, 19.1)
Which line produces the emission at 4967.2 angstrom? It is H-gamma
